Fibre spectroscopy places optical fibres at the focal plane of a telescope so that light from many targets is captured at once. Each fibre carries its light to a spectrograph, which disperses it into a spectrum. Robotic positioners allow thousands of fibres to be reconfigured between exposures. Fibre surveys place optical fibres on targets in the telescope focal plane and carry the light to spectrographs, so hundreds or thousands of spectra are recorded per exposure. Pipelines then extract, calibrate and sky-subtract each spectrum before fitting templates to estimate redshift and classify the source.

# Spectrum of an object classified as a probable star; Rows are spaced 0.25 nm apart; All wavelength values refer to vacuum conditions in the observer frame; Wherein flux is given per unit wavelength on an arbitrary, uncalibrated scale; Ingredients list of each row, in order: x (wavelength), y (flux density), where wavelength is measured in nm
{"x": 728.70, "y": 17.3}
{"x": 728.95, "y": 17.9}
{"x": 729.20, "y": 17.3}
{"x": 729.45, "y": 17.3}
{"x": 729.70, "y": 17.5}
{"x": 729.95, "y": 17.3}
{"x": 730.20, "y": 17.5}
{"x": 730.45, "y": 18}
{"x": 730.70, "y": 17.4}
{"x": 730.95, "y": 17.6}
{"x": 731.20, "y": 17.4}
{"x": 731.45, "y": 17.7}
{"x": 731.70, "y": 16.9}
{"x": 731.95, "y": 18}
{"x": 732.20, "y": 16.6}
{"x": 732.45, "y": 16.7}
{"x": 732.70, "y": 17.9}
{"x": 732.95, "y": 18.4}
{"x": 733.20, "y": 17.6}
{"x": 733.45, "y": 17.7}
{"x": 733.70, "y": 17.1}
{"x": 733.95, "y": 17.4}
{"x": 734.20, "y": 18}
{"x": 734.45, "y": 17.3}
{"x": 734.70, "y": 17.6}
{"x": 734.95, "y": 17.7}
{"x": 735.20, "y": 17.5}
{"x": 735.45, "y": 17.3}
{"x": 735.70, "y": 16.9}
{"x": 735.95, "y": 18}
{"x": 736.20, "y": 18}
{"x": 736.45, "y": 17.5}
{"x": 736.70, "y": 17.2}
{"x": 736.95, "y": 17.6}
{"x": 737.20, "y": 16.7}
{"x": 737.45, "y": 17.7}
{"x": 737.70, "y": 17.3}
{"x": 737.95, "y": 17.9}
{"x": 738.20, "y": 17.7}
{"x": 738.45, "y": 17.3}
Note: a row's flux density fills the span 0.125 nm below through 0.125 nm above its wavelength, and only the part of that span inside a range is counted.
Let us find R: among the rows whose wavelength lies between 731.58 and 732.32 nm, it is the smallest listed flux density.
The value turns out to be 16.6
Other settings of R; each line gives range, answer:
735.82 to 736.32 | 18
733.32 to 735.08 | 17.1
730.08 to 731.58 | 17.4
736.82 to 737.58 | 16.7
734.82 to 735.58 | 17.3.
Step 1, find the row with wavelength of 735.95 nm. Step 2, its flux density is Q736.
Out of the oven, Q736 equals 18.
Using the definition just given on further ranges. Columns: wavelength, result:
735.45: 17.3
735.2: 17.5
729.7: 17.5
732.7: 17.9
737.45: 17.7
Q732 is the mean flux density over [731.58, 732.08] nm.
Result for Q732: 17.4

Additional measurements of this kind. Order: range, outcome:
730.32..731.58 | 17.6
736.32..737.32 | 17.3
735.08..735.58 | 17.4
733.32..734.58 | 17.5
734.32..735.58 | 17.5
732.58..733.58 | 17.9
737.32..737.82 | 17.5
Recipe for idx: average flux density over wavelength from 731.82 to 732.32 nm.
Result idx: 17.3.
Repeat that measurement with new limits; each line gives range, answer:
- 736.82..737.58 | 17.3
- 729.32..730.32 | 17.4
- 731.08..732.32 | 17.3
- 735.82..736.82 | 17.7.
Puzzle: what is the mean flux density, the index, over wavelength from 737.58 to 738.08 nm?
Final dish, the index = 17.6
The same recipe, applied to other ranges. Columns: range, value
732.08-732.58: 16.7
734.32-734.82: 17.5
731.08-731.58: 17.5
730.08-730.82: 17.6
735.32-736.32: 17.5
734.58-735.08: 17.6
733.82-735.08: 17.6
